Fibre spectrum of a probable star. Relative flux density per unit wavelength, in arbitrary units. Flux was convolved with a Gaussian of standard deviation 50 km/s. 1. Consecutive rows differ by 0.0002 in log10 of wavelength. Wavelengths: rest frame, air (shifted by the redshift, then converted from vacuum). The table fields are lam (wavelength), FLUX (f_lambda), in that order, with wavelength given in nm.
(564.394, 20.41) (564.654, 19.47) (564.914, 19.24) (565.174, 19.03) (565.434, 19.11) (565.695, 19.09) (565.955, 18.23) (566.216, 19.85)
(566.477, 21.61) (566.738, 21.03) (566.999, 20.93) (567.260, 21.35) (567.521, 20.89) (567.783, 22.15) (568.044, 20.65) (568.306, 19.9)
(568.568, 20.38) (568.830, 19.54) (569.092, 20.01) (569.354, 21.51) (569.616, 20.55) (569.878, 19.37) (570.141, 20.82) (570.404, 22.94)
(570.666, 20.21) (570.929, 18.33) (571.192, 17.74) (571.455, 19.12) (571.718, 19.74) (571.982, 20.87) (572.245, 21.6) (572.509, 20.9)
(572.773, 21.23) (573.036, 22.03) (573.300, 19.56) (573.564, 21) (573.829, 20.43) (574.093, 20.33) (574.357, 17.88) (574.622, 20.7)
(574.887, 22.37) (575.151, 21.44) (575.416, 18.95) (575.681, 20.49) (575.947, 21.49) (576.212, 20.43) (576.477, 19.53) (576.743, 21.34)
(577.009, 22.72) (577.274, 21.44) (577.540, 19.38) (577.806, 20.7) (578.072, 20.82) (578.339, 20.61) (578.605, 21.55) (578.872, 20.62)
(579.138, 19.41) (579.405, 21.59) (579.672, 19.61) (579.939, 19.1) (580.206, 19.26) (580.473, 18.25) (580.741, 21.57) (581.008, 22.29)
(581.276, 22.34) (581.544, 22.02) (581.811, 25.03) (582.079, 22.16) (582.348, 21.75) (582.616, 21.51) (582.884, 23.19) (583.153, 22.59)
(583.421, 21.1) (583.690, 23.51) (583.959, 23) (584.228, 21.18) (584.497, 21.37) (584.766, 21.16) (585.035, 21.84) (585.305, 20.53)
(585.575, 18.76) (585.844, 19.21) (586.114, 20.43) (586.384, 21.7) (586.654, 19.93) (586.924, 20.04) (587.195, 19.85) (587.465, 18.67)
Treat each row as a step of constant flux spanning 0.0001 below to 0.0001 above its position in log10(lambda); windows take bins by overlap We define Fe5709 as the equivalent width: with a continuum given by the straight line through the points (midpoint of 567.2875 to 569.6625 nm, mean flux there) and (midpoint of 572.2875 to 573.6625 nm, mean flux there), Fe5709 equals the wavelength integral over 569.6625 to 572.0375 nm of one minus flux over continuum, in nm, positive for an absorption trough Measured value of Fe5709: 0.11 nm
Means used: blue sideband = 20.7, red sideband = 21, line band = 19.9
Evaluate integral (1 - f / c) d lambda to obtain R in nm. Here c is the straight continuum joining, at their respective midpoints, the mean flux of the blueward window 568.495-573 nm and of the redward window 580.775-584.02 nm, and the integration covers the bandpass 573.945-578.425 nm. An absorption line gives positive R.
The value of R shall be 0.15 nm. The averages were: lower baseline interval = 20.3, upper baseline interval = 22.5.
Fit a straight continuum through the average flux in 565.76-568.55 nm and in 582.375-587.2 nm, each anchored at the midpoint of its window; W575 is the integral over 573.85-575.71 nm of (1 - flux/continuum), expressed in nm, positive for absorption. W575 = 0.050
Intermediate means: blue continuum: 20.6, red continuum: 21.2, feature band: 20.3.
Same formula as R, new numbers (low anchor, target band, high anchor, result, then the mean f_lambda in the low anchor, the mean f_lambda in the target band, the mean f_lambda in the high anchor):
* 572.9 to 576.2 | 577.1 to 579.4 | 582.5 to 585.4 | 0.05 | 20.6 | 20.7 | 21.9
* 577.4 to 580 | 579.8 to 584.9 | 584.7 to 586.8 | -0.33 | 20.4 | 21.7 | 20.4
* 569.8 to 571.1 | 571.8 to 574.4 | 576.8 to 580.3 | -0.04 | 20.3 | 20.7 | 20.6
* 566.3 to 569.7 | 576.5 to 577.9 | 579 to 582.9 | 0.01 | 20.8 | 21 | 21.2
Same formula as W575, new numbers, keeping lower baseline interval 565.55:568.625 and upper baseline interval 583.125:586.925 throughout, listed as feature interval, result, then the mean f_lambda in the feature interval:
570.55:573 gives 0.071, 20.1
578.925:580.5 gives 0.093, 19.7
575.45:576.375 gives 0.010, 20.6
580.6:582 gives -0.110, 22.6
